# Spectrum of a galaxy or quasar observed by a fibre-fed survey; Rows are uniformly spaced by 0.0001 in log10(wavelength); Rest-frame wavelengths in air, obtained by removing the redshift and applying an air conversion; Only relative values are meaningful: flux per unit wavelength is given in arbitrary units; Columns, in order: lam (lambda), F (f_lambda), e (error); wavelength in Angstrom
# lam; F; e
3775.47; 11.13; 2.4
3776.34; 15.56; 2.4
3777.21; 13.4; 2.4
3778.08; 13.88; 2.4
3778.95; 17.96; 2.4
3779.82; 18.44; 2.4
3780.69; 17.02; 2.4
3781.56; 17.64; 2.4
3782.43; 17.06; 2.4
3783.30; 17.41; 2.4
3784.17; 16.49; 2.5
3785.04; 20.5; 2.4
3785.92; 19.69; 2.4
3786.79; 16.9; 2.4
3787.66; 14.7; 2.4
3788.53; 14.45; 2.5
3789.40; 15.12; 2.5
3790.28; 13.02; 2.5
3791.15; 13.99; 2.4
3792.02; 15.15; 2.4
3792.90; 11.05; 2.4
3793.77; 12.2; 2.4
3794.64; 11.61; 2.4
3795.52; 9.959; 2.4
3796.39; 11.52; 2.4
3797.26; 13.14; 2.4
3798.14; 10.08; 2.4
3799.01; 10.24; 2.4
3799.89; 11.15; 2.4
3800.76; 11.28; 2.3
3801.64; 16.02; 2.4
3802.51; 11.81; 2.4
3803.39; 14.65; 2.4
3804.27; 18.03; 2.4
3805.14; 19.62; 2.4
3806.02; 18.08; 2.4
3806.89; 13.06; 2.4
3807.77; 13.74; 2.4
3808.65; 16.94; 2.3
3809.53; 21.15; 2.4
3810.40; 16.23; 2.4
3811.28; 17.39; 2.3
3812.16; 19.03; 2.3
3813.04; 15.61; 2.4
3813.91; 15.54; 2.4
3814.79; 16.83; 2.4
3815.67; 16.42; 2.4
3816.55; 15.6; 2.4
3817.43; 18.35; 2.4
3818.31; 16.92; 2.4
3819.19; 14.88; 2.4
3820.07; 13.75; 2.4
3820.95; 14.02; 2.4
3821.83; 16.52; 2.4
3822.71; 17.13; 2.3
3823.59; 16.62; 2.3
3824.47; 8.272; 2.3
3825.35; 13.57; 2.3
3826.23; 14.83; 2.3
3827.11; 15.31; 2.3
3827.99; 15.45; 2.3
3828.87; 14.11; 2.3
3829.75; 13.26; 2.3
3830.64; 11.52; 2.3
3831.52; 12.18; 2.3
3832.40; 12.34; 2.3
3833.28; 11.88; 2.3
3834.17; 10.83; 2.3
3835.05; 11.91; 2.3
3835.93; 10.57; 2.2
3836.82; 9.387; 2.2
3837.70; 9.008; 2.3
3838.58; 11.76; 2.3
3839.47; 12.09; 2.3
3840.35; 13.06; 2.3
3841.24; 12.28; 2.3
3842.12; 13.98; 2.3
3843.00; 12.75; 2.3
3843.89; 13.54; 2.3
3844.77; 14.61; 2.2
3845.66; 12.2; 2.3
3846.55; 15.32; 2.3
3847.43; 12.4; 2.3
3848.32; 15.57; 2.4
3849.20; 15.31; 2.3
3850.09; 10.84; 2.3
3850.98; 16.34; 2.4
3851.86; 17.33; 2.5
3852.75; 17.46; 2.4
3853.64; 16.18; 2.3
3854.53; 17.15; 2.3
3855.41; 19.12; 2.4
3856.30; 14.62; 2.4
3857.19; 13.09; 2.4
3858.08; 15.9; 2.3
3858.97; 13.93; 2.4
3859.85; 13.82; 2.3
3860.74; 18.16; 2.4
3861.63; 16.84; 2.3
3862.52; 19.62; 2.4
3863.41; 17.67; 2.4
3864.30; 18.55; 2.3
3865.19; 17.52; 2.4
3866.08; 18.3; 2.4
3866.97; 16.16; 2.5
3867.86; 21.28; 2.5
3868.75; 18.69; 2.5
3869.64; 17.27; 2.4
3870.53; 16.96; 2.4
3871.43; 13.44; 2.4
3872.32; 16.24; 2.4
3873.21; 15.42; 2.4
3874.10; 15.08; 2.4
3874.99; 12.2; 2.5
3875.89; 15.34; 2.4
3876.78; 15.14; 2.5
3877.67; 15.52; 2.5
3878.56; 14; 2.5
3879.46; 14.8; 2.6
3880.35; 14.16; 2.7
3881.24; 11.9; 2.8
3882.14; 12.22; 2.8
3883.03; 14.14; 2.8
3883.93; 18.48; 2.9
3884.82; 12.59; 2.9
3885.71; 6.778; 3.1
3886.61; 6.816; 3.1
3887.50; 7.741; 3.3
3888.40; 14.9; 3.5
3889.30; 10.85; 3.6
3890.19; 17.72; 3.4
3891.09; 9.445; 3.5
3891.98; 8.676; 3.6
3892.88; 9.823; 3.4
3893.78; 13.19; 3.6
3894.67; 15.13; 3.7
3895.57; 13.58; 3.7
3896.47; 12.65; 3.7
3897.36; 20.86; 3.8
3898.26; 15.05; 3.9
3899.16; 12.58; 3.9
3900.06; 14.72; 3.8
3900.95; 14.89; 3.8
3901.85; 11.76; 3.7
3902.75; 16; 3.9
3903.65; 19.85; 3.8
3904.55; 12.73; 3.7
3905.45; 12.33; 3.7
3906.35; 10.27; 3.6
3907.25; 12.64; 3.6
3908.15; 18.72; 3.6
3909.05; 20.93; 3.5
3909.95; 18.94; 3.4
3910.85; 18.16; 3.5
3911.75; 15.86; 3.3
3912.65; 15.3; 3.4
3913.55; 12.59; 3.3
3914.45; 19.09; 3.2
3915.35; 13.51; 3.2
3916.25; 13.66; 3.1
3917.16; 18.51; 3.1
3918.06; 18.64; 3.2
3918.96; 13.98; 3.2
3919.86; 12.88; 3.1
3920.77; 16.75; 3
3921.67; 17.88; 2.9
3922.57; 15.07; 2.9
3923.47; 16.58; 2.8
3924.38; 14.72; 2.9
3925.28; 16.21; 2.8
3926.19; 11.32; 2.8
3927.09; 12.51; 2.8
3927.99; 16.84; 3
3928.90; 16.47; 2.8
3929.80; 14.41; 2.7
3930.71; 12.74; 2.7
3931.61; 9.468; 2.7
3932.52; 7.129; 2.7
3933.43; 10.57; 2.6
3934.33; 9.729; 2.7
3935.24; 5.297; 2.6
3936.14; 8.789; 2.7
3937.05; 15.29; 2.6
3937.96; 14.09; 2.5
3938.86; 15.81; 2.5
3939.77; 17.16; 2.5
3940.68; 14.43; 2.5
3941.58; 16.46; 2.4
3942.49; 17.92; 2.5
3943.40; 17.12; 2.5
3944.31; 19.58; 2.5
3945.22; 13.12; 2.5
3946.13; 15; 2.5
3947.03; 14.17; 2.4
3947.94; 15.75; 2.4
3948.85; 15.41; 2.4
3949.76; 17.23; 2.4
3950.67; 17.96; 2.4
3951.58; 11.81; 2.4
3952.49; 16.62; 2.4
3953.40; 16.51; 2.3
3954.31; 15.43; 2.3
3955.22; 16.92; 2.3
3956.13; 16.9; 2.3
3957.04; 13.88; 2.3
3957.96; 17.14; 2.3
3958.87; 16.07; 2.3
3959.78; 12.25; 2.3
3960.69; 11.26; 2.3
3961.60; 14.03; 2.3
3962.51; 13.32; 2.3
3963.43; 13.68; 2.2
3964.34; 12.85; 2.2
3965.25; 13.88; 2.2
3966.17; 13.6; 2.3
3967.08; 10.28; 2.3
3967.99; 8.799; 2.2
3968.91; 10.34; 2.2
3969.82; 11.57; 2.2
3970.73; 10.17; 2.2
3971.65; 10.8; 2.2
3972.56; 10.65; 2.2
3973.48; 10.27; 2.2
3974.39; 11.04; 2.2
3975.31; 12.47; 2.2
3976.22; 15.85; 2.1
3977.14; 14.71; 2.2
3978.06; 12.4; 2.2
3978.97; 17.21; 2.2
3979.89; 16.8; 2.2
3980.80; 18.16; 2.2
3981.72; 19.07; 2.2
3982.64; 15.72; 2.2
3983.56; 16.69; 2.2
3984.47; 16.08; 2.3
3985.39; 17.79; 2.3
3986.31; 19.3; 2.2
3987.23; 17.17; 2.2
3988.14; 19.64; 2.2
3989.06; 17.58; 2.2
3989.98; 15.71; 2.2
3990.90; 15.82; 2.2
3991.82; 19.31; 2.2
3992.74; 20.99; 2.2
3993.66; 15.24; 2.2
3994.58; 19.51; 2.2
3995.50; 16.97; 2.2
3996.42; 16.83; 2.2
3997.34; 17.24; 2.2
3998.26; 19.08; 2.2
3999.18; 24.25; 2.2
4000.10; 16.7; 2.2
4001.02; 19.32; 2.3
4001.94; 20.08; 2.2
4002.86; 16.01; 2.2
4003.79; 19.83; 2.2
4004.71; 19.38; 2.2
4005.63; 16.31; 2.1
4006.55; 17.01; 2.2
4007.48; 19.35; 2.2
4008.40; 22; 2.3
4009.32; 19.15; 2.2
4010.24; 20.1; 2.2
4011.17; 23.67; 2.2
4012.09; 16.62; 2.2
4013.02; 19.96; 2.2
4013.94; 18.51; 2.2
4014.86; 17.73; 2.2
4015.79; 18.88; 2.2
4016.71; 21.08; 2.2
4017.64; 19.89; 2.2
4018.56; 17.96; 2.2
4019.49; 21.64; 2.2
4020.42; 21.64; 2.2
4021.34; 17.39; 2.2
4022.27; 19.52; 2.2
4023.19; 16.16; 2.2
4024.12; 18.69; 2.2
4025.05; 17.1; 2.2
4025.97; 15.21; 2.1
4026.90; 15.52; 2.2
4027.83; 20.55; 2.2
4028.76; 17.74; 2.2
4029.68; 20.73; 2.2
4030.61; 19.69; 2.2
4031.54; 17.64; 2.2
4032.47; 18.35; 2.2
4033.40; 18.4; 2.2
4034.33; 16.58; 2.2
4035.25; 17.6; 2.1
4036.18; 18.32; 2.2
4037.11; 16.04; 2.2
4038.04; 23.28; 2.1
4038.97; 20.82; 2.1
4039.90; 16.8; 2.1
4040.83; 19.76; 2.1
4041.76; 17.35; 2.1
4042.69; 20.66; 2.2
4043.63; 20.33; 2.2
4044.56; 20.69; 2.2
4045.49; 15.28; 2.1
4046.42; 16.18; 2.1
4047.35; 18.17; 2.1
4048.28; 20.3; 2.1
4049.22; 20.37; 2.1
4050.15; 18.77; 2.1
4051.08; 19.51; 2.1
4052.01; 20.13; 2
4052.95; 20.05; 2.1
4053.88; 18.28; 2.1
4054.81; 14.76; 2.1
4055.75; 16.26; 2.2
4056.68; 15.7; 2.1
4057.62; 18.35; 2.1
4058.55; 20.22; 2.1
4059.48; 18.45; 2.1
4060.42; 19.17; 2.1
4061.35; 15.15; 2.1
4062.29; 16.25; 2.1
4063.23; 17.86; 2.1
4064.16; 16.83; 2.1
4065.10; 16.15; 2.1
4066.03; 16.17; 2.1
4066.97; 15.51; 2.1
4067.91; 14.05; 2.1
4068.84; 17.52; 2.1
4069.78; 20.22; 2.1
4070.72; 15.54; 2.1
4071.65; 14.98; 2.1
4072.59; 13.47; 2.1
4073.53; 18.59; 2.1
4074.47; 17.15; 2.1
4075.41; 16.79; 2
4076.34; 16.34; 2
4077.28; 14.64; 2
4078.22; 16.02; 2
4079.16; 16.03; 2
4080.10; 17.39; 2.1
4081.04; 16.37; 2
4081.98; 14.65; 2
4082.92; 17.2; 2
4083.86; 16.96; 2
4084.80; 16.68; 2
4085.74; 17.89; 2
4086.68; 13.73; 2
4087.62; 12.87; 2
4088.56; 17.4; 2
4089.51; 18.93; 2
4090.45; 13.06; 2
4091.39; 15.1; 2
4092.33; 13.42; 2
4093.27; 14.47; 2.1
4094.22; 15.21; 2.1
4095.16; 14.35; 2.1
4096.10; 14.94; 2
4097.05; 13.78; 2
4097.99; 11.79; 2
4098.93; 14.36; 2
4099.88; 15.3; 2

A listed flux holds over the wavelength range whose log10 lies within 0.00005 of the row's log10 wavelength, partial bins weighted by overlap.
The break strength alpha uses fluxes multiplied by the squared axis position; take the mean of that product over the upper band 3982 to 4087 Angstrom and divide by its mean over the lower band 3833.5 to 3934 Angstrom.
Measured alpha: 1.3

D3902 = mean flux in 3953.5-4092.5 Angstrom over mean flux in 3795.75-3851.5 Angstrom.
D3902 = 1.2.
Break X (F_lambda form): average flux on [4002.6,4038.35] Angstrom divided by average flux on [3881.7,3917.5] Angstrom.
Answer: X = 1.33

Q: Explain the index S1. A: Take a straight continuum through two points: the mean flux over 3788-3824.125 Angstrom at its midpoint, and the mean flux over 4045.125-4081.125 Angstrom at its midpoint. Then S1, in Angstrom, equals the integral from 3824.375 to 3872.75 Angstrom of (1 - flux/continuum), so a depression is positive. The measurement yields 1.9 Angstrom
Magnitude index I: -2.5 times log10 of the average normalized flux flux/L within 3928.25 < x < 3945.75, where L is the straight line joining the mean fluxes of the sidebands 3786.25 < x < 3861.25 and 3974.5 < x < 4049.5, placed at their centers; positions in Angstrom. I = 0.23 mag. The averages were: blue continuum 14.3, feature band 13.5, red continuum 18.3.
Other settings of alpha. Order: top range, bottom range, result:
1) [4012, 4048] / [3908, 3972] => 1.35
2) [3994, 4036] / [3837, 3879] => 1.33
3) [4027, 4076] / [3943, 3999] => 1.22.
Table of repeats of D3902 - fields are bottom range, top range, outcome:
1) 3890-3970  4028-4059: 1.29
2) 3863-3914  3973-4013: 1.20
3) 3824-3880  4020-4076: 1.23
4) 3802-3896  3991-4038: 1.28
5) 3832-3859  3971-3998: 1.18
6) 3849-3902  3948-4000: 1.04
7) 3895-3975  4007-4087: 1.26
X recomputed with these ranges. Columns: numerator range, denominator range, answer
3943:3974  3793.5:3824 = 0.93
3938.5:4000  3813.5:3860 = 1.10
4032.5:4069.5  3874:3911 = 1.30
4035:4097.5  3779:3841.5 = 1.17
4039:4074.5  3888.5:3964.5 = 1.21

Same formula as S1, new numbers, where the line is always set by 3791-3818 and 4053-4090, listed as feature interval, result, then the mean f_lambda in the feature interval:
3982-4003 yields -2.5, 18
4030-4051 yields -3.0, 18.7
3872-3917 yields 3.6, 14.1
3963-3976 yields 3.6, 11.5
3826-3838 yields 2.1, 12.3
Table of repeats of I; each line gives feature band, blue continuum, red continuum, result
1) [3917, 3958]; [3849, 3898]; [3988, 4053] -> 0.13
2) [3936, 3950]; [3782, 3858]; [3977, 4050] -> 0.09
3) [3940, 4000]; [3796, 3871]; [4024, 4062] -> 0.11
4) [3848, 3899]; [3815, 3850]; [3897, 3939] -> -0.06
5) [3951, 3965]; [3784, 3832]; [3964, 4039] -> 0.14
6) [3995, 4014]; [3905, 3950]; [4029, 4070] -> -0.13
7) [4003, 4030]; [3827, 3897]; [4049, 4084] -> -0.16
